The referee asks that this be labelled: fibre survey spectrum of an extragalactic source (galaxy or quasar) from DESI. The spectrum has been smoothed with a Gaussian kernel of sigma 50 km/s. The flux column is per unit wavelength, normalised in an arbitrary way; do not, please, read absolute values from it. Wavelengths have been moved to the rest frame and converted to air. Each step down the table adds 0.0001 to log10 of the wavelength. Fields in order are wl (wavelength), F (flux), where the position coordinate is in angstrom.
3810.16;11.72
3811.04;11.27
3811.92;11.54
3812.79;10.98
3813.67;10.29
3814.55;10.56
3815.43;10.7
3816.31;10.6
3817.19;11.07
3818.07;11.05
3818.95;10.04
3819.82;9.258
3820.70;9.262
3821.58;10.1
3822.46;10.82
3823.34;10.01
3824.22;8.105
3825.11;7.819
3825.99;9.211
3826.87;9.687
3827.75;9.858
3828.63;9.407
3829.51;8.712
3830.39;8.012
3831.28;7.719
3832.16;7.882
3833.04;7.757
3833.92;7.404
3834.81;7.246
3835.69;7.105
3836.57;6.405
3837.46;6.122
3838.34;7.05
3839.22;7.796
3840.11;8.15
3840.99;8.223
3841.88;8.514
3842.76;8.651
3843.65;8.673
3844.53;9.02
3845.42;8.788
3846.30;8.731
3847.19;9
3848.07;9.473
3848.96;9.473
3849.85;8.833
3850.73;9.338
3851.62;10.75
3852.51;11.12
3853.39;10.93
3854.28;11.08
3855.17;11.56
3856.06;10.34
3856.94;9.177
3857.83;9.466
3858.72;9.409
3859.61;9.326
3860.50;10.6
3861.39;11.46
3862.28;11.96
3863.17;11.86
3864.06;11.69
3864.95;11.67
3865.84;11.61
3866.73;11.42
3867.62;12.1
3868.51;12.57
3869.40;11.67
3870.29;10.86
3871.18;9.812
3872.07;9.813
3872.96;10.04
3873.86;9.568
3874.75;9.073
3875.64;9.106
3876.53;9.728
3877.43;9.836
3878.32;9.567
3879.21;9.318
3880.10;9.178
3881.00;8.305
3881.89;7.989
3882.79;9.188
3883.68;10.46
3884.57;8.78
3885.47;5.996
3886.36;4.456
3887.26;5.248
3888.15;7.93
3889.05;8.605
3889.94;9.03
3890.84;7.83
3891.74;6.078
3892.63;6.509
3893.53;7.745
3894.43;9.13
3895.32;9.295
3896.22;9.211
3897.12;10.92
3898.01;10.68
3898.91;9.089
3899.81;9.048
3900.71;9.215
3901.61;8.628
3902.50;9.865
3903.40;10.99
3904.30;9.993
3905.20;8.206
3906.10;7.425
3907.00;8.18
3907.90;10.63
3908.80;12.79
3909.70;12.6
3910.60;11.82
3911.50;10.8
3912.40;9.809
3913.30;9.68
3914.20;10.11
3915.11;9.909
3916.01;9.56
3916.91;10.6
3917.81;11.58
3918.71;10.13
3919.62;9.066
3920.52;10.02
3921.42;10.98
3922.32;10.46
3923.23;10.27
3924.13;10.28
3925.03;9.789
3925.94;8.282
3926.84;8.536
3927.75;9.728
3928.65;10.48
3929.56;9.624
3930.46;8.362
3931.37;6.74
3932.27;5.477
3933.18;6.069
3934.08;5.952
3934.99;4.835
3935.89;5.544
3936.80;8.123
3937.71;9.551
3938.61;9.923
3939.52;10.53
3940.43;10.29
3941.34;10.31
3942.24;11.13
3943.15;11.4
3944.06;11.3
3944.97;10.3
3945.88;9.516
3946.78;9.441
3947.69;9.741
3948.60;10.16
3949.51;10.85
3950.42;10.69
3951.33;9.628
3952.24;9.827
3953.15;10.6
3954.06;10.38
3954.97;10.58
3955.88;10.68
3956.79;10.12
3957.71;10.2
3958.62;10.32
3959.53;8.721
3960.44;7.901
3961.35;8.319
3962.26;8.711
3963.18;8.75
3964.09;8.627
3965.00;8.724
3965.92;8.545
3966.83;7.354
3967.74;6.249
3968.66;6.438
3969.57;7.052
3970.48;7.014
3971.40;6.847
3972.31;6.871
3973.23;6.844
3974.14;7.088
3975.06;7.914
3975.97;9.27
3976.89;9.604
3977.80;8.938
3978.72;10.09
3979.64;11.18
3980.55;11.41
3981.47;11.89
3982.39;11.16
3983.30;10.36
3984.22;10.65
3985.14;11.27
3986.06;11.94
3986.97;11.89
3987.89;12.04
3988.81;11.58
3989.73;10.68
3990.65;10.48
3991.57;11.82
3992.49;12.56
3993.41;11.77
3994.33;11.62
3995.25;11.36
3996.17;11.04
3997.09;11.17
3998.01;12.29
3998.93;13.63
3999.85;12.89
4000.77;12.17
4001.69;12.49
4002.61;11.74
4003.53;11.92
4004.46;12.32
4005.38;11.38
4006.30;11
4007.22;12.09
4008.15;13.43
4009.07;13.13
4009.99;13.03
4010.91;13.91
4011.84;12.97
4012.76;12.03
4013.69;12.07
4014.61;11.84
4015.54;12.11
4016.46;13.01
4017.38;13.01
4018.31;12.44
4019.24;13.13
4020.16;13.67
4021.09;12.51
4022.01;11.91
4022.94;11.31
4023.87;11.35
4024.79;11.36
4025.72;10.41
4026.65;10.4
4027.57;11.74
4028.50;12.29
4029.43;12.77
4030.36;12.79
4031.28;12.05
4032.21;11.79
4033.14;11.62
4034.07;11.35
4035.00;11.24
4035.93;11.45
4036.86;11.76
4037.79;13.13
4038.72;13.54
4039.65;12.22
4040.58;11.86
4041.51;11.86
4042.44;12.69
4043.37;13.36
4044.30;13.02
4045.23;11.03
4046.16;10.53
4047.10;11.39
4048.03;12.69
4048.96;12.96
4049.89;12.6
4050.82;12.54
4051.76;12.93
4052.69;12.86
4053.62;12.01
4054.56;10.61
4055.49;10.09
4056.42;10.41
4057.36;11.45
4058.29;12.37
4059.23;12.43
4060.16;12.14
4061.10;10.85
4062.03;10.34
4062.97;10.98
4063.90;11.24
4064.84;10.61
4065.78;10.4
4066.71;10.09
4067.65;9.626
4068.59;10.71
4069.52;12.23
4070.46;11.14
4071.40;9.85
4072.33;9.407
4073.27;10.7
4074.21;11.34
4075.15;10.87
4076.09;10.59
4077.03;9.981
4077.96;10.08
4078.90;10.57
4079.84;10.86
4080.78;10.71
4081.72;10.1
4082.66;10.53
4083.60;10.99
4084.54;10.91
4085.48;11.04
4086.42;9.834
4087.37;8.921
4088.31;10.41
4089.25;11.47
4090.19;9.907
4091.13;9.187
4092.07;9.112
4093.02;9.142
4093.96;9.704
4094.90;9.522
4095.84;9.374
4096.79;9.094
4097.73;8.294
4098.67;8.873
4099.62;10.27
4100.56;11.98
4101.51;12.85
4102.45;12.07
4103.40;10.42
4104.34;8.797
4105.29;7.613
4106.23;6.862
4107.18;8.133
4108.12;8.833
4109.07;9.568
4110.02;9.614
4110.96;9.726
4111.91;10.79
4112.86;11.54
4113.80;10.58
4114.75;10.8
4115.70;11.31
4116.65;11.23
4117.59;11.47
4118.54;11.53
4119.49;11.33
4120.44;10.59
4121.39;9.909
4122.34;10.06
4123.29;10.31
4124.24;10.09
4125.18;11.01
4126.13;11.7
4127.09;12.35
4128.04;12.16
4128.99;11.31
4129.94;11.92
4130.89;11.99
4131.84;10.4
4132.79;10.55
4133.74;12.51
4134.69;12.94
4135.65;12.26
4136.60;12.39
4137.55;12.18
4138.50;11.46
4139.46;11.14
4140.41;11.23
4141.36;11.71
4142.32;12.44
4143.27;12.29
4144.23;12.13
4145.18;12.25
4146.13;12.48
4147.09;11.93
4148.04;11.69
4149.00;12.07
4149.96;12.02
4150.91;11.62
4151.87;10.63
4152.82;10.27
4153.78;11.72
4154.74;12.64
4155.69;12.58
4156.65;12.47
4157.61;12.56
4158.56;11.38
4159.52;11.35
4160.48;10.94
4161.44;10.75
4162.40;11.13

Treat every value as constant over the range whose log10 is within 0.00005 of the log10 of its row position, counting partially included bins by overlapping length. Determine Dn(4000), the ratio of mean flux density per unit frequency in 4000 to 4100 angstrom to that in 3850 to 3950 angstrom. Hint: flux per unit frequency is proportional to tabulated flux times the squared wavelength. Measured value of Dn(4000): 1.28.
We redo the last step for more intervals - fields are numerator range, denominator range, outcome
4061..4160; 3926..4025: 1.12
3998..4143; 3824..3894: 1.37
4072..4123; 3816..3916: 1.22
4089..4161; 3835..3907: 1.34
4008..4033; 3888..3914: 1.39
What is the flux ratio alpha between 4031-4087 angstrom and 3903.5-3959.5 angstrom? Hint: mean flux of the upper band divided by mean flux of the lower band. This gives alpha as 1.2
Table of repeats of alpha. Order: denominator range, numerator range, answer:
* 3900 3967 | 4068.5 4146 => 1.12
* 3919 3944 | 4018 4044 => 1.34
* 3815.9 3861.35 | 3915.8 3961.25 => 1.04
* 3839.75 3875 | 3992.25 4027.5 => 1.20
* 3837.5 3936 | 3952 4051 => 1.18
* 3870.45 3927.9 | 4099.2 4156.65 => 1.20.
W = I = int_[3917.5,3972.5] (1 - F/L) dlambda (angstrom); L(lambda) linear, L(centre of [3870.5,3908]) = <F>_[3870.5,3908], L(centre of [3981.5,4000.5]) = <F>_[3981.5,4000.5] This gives 6.5 angstrom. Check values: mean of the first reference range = 8.8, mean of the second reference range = 11.6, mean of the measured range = 9.08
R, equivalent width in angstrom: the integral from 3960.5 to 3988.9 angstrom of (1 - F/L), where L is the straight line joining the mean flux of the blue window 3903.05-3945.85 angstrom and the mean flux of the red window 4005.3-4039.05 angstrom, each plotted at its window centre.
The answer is 4.66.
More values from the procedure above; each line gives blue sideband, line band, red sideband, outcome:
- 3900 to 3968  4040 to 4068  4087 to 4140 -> -3.9 angstrom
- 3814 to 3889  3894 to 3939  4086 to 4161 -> 1.7 angstrom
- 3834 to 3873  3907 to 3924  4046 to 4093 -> -0.8 angstrom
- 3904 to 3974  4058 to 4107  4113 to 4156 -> 2.7 angstrom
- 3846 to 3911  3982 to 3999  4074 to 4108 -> -2.9 angstrom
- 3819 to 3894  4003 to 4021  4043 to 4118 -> -4.2 angstrom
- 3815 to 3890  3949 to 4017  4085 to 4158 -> -2.9 angstrom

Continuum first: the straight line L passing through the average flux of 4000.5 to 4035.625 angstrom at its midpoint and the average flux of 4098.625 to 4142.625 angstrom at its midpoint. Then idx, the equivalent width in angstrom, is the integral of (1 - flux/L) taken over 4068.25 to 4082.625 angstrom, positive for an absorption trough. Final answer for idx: 1.0 angstrom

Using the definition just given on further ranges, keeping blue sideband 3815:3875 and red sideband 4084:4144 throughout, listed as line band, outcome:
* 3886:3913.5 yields 2.0 angstrom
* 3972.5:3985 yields 0.5 angstrom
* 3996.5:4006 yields -1.8 angstrom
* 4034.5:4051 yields -3.0 angstrom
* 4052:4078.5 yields -1.2 angstrom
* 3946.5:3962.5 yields 0.3 angstrom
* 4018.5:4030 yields -1.8 angstrom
